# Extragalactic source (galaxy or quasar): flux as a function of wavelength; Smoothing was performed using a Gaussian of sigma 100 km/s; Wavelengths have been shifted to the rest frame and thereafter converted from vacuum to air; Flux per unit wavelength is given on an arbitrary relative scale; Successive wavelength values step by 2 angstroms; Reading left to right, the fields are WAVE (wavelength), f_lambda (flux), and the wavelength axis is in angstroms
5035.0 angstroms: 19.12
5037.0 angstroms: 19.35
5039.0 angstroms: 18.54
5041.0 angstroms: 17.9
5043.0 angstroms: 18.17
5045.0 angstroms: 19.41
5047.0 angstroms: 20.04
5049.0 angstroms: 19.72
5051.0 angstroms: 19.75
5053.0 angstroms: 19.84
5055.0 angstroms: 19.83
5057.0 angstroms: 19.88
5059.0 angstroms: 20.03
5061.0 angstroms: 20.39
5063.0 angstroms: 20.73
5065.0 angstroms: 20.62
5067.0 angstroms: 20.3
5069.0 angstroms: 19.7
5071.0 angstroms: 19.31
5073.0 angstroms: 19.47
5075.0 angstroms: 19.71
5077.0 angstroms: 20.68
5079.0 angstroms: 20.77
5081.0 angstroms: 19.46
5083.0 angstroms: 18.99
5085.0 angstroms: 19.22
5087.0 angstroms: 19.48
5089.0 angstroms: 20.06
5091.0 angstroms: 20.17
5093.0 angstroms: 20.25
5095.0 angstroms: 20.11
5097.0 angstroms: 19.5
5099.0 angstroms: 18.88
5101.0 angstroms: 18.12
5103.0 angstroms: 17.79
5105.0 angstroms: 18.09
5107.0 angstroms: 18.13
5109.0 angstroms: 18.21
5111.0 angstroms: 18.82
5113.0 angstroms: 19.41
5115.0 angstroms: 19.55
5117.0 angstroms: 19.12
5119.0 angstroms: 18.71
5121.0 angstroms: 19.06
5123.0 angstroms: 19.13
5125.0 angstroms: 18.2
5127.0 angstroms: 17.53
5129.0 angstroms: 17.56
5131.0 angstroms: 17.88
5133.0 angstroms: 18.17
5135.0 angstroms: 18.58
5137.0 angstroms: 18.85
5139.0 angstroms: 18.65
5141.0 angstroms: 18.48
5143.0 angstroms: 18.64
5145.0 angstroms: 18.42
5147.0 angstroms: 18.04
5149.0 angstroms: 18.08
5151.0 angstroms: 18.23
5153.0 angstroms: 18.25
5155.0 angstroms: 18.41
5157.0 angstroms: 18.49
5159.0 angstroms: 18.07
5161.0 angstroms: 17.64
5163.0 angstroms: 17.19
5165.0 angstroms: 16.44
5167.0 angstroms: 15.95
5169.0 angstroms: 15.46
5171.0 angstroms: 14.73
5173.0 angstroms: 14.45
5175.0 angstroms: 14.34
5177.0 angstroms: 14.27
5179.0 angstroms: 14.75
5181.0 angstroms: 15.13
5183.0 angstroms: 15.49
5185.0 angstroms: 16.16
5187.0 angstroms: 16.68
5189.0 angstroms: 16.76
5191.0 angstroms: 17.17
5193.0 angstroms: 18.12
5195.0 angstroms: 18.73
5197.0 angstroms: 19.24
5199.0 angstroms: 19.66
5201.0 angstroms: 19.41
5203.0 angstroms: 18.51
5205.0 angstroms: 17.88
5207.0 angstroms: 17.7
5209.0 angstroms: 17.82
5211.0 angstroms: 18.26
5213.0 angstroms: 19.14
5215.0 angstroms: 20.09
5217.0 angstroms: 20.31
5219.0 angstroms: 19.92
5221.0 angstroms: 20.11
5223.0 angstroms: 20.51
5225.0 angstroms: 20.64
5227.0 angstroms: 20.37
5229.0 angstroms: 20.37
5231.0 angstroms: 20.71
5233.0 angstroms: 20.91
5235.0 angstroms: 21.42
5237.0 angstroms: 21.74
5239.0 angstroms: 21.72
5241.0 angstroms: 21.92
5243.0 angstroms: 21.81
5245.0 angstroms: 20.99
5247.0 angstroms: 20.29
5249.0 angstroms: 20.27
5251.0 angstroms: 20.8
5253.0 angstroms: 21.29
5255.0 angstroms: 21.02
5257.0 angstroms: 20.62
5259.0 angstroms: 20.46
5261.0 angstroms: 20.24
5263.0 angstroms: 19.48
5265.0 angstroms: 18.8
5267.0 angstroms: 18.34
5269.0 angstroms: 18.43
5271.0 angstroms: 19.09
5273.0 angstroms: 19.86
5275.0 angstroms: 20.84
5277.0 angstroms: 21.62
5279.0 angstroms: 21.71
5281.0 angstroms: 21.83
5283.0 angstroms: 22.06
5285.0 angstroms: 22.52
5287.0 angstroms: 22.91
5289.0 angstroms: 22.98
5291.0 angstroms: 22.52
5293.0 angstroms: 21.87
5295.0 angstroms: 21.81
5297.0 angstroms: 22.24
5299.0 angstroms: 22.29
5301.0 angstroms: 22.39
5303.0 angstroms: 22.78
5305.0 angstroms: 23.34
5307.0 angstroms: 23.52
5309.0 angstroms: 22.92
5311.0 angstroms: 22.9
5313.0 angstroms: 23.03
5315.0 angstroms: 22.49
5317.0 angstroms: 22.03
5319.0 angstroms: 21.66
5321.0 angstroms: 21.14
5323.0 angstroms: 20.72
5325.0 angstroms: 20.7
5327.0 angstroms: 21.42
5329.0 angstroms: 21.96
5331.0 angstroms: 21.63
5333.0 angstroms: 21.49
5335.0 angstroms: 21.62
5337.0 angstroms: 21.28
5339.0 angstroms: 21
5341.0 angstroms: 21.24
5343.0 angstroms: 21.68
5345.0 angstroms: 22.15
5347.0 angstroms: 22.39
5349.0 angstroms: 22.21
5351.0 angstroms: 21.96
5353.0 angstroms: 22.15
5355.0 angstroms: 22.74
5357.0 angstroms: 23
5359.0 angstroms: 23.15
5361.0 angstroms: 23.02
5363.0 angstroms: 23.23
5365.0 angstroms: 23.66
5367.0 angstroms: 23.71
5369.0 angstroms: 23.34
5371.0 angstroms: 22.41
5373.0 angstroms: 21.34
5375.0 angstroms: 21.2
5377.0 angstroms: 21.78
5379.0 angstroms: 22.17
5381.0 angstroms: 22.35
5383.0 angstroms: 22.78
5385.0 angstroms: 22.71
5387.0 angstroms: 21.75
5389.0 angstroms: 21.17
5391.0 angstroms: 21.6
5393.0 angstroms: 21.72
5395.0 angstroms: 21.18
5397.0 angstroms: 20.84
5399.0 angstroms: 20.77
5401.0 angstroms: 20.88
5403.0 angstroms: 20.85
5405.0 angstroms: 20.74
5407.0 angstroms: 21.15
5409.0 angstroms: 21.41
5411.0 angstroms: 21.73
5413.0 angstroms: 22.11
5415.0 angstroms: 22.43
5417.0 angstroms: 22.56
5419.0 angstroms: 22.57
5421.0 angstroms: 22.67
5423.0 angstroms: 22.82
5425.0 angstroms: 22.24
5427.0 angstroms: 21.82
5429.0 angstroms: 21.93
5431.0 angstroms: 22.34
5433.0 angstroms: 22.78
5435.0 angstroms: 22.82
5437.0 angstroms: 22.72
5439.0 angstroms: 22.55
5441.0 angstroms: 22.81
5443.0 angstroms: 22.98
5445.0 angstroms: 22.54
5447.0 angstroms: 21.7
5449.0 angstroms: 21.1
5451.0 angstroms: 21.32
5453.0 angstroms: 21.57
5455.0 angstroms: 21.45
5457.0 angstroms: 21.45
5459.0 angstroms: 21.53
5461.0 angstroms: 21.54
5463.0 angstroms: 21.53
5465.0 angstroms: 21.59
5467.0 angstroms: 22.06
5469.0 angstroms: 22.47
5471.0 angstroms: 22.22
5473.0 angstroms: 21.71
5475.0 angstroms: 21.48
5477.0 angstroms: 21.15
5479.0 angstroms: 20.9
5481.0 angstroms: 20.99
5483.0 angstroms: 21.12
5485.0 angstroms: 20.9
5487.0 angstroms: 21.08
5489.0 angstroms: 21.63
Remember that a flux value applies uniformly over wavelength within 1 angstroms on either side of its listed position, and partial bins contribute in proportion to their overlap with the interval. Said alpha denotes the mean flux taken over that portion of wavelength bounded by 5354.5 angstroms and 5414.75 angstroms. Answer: 22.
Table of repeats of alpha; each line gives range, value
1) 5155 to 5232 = 17.8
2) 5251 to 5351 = 21.5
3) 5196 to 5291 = 20.4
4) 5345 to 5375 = 22.7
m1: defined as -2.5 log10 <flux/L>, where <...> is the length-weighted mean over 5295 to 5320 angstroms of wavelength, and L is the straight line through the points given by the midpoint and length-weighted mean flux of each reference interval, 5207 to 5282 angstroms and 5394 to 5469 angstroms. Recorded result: -0.09 mag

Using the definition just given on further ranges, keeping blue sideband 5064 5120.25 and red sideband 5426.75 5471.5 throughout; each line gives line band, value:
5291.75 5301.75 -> -0.06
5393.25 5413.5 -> 0.03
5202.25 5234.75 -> 0.04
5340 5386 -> -0.05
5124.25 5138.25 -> 0.09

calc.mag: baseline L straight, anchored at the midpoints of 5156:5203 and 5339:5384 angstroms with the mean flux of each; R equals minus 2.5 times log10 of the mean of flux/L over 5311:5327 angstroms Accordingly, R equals -0.03 mag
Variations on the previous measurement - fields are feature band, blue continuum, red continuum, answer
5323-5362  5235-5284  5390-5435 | -0.032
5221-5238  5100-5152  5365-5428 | -0.054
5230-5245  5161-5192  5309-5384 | -0.188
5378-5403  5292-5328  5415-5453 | 0.032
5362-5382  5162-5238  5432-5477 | -0.091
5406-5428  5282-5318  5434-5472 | 0.000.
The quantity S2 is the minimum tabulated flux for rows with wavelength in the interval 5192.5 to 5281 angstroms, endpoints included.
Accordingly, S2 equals 17.7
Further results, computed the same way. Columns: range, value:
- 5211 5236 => 18.26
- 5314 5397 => 20.7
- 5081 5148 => 17.53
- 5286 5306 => 21.81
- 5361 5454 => 20.74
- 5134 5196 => 14.27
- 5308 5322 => 21.14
